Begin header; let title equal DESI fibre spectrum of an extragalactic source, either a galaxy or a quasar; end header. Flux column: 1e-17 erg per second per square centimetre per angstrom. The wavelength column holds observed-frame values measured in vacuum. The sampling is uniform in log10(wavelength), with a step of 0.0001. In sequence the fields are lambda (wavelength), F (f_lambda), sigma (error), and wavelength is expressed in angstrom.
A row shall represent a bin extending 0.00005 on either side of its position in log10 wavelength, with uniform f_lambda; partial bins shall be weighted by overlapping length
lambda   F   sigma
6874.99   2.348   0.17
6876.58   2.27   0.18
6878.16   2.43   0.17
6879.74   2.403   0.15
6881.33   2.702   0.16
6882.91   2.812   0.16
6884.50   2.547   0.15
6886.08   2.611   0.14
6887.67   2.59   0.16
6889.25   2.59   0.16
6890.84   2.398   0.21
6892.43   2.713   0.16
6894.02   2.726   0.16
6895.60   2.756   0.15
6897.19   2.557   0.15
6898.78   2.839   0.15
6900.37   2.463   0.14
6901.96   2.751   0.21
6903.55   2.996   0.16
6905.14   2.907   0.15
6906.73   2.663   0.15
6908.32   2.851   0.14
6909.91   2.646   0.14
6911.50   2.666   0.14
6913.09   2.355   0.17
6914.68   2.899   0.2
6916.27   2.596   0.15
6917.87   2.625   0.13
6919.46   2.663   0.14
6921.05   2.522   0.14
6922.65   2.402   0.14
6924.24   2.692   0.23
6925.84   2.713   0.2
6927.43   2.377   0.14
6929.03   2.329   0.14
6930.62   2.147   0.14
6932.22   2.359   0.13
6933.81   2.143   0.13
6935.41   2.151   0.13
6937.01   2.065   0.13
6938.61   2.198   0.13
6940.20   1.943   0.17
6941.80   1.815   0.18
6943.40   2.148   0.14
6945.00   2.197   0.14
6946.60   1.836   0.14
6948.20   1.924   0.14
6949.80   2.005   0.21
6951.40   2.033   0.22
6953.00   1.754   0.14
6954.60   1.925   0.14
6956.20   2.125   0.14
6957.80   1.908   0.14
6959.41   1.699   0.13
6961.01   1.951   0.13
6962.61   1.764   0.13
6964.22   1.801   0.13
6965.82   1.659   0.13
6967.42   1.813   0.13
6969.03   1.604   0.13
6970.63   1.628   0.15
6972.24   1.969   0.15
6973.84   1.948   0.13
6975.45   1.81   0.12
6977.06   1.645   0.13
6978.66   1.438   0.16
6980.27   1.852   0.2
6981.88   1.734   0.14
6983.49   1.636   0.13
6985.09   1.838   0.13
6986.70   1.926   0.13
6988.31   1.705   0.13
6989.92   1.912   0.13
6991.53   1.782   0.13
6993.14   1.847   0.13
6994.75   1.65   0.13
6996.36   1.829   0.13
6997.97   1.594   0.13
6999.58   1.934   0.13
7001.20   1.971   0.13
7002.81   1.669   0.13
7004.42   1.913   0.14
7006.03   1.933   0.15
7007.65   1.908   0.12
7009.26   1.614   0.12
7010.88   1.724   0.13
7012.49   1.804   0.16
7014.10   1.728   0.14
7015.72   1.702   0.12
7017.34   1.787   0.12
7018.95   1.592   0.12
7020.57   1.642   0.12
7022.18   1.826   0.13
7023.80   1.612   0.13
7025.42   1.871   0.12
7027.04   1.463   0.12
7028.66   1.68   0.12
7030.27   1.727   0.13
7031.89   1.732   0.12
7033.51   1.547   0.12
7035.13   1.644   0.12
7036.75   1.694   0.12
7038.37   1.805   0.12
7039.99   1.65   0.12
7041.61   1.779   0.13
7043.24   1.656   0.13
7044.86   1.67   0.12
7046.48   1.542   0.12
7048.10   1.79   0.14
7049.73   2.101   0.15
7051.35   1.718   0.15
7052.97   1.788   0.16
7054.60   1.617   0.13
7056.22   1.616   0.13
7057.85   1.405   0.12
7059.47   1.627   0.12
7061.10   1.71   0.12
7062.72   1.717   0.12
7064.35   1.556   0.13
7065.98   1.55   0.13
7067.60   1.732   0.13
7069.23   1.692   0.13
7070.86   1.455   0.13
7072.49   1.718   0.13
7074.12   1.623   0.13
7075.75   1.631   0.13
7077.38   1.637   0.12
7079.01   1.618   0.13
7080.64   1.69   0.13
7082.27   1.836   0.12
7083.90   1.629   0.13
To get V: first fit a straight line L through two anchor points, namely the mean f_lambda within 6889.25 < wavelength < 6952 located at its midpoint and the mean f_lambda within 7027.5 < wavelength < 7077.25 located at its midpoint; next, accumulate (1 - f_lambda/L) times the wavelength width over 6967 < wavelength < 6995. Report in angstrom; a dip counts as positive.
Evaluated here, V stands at 4.3 angstrom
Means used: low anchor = 2.44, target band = 1.76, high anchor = 1.67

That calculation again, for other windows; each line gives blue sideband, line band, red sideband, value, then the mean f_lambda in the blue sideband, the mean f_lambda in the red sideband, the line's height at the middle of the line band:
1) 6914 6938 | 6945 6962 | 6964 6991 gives 1.22 angstrom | 2.44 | 1.76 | 2.08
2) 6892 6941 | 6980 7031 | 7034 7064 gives 5.34 angstrom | 2.54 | 1.69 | 1.97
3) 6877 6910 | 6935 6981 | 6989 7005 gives 5.40 angstrom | 2.66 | 1.81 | 2.13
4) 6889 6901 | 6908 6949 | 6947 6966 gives -2.15 angstrom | 2.63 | 1.89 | 2.23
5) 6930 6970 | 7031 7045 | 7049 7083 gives 0.40 angstrom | 1.96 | 1.67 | 1.74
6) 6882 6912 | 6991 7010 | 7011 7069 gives 1.54 angstrom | 2.69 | 1.69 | 1.96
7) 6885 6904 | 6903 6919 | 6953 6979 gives -1.66 angstrom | 2.66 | 1.8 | 2.46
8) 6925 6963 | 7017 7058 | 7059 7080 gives 1.19 angstrom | 2.07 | 1.64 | 1.75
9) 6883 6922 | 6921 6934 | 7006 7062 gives 0.36 angstrom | 2.67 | 1.7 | 2.48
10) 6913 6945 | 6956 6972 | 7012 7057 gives 2.62 angstrom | 2.35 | 1.71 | 2.14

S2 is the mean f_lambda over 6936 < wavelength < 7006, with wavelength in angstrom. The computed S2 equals 1.85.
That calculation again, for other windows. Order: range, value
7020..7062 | 1.69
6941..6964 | 1.93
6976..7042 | 1.74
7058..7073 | 1.63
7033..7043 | 1.69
